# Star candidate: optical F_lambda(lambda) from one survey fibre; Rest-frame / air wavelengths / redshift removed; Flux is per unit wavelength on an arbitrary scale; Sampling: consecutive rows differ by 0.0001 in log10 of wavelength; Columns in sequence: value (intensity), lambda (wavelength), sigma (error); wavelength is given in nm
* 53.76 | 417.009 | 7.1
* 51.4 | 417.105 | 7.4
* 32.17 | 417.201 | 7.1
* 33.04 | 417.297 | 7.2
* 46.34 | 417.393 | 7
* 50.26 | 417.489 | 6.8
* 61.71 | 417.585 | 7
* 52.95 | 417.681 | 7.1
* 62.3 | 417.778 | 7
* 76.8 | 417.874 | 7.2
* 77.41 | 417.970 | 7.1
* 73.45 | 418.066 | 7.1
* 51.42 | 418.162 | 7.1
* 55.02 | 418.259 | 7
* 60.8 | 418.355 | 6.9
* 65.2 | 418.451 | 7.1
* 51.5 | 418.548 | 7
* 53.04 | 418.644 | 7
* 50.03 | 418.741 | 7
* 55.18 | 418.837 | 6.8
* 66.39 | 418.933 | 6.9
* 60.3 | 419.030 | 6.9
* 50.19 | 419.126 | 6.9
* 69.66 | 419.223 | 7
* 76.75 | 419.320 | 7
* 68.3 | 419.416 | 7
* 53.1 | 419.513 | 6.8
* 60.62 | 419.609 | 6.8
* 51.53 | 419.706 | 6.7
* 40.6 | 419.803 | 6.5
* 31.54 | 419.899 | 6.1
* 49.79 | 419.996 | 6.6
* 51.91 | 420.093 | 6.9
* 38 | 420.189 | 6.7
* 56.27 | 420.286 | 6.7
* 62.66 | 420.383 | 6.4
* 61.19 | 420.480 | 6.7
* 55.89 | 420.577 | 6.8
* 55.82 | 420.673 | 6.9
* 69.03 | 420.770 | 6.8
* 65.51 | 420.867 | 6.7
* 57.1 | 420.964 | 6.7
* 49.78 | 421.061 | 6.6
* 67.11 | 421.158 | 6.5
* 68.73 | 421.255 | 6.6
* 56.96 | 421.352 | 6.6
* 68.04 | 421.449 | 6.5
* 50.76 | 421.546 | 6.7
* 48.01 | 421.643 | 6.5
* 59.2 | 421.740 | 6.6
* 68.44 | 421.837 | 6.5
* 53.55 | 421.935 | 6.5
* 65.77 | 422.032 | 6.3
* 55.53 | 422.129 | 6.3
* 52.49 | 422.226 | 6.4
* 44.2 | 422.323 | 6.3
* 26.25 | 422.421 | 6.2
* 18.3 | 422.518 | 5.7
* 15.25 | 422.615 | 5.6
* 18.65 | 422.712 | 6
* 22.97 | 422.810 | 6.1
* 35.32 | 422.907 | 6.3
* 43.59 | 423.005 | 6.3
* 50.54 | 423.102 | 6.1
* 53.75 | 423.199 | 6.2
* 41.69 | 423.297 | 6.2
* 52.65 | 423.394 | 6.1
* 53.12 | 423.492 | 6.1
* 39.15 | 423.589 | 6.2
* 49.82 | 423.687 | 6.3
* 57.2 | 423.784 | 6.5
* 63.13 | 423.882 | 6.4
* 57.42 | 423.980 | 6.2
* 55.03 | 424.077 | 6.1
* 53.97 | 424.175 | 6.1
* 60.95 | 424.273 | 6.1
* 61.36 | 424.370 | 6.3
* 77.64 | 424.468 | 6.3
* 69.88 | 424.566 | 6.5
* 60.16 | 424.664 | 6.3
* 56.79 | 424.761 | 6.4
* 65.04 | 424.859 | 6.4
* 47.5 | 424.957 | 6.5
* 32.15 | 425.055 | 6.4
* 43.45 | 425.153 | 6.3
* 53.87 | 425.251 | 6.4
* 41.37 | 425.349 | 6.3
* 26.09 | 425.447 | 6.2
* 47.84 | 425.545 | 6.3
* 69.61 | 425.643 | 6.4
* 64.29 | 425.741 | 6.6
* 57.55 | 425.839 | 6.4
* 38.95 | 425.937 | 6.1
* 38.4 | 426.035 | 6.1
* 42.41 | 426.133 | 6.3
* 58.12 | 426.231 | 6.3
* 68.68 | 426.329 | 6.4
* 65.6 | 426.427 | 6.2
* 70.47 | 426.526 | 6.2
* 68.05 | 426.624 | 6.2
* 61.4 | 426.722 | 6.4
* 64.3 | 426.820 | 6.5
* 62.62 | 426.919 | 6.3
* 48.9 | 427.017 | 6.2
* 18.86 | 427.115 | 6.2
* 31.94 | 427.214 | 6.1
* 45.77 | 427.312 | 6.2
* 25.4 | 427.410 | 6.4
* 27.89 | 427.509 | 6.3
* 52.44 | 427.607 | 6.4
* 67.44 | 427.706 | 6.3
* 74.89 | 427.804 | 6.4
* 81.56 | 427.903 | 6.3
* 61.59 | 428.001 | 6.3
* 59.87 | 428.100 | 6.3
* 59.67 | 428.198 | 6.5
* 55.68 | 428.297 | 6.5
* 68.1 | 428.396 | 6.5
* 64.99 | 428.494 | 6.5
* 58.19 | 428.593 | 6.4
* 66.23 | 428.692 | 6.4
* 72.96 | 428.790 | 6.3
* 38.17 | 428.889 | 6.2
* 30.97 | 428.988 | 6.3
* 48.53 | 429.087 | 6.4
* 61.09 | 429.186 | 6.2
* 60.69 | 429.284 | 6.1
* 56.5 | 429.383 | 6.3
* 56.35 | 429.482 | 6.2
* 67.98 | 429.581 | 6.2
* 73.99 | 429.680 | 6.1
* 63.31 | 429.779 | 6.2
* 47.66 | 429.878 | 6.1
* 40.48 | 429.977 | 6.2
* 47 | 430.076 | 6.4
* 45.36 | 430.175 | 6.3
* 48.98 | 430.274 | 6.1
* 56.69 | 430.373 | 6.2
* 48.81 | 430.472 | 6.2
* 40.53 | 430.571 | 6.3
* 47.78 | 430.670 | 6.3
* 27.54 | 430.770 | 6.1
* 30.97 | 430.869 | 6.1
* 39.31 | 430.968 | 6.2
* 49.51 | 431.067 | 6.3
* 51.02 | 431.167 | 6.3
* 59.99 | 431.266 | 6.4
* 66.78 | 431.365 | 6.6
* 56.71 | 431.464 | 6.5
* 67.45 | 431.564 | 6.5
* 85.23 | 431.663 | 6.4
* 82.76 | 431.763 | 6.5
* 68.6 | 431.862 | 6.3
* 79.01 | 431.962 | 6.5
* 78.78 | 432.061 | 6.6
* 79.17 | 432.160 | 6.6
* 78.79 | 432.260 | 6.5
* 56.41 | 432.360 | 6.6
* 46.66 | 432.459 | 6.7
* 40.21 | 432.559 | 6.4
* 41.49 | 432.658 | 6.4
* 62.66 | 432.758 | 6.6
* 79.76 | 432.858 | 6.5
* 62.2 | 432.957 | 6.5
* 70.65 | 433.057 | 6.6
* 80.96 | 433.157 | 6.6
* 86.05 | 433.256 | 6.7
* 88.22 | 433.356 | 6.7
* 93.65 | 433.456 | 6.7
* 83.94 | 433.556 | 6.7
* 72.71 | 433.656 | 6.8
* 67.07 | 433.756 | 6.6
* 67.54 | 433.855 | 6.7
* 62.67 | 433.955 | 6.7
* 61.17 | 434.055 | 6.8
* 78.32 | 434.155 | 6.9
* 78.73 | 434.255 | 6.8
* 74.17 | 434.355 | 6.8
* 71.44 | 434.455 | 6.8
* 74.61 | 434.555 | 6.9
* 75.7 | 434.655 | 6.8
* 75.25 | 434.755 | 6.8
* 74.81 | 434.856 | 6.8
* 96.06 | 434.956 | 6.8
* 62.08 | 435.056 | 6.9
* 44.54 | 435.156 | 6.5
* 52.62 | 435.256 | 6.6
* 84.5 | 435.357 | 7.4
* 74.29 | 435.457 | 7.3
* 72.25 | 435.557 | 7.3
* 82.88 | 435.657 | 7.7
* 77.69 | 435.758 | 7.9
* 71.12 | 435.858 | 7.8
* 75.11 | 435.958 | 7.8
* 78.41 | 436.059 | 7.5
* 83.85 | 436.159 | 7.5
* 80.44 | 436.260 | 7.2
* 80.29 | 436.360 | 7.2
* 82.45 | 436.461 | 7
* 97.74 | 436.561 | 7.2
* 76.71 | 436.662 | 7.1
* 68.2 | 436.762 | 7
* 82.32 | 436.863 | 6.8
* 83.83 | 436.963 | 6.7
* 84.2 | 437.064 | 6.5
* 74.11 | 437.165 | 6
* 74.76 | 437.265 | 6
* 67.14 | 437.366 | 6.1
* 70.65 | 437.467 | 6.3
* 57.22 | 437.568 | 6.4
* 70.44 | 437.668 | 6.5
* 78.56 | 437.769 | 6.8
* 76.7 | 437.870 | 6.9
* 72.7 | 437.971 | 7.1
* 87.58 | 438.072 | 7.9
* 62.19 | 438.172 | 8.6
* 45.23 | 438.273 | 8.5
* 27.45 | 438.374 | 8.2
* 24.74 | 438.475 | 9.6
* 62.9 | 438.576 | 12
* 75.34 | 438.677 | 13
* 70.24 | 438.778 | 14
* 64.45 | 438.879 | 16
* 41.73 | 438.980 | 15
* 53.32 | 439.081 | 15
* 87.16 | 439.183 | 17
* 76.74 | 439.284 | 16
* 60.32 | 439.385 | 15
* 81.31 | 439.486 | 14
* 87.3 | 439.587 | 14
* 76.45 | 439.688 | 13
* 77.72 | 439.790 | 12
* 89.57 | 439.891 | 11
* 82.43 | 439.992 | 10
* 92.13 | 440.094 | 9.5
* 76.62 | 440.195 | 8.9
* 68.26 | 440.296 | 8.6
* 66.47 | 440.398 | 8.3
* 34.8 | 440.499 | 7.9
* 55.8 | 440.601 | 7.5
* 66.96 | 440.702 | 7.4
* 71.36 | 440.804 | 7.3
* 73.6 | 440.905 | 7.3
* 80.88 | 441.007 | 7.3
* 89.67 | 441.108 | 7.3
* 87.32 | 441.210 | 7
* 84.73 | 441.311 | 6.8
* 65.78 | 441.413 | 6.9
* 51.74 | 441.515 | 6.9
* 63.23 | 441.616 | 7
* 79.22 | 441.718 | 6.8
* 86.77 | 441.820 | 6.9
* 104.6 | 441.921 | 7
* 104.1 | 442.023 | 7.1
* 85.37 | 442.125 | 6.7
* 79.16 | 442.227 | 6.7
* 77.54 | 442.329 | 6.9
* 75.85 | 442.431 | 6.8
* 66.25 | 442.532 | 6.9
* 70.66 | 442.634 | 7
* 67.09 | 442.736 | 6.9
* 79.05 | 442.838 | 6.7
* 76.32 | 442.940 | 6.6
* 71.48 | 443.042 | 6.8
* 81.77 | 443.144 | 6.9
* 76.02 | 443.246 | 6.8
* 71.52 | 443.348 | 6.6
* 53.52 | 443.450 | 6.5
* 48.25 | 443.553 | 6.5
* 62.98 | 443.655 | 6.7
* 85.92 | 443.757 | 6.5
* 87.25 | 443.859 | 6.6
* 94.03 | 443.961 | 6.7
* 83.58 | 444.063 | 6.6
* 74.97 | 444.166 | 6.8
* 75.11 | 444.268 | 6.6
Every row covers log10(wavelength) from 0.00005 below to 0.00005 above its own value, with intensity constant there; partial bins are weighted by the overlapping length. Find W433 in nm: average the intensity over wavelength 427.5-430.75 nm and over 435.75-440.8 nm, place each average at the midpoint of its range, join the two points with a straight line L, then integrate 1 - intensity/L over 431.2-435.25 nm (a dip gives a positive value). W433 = -0.494 nm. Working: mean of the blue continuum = 56.2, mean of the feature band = 70.6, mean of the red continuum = 71.1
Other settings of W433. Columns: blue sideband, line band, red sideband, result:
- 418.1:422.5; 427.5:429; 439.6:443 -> 0.08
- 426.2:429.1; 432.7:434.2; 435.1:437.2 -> -0.09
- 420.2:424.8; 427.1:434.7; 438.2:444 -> 0.12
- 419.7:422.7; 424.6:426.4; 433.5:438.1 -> 0.23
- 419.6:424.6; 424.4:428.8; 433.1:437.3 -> 0.35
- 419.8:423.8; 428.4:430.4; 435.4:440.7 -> 0.14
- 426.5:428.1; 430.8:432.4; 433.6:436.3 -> 0.02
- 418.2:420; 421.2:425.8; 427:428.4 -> 0.28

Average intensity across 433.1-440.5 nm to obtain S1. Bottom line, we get 72.9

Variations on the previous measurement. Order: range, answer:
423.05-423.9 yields 50.8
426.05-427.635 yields 50.5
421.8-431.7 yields 52.2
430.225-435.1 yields 65.9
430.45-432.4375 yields 59.7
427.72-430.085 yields 59.3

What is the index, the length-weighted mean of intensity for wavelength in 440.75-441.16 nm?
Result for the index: 78.8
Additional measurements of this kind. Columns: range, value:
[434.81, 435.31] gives 66.1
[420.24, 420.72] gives 58.4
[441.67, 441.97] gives 90.4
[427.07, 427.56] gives 30.2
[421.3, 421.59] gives 58.8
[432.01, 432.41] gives 73.4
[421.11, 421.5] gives 65.1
